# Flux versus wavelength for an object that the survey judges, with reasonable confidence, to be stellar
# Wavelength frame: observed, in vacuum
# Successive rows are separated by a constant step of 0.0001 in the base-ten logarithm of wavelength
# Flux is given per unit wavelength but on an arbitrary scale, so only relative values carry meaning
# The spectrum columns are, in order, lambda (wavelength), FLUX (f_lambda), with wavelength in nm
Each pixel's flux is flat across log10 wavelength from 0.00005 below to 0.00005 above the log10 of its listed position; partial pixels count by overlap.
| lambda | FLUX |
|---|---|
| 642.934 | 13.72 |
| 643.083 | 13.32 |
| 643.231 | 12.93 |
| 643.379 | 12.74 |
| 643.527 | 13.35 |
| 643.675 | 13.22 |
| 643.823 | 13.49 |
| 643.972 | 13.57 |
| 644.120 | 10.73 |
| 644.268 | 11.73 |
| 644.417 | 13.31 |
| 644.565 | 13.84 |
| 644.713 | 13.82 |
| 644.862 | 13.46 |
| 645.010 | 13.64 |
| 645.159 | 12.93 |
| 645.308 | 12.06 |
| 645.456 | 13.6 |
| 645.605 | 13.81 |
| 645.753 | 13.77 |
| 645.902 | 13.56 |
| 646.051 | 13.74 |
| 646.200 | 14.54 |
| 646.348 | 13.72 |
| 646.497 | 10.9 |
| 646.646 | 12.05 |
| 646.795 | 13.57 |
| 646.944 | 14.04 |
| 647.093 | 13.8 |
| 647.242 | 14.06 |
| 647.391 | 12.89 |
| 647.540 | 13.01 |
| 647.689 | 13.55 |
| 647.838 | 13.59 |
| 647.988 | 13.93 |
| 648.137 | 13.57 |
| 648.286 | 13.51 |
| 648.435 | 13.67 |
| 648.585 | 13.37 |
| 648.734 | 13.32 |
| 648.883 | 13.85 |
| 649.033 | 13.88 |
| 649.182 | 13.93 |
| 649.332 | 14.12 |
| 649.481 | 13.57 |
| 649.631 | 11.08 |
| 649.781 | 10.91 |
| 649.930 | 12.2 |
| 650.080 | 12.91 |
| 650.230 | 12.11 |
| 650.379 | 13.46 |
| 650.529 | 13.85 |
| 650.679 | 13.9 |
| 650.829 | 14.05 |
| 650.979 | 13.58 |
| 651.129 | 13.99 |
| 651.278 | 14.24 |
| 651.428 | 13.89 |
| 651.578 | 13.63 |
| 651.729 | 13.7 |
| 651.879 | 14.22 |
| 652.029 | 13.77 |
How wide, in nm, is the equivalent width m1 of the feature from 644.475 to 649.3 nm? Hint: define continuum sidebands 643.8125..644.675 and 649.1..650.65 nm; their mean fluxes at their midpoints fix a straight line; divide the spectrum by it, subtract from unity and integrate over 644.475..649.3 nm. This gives -0.25 nm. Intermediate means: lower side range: 12.8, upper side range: 12.9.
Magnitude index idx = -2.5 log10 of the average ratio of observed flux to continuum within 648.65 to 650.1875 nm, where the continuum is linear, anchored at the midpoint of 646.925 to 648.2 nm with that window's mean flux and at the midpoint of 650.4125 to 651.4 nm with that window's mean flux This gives 0.065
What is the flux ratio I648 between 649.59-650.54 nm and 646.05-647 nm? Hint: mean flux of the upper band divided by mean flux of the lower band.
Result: 0.93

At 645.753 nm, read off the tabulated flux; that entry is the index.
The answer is 13.77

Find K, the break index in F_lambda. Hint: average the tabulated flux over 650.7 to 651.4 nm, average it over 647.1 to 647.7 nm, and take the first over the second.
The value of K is 1.0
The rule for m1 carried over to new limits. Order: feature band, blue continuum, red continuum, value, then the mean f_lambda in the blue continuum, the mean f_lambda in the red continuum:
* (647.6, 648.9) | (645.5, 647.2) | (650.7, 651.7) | 0.00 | 13.4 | 13.9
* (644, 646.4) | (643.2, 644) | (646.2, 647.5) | -0.01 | 13.2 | 13.2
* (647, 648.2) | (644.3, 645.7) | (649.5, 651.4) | -0.03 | 13.3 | 13.1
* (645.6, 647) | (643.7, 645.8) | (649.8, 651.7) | -0.02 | 13.1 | 13.4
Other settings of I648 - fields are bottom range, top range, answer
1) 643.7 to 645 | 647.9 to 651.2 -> 1.02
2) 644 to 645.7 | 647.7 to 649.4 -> 1.05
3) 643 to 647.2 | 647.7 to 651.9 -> 1.02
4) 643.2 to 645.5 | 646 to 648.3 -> 1.03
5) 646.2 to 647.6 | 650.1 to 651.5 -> 1.03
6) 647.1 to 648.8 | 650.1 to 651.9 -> 1.01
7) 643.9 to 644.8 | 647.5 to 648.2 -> 1.05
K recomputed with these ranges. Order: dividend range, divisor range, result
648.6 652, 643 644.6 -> 1.04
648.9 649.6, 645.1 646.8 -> 1.04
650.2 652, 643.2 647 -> 1.05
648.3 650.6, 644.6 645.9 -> 0.98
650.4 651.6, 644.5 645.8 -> 1.03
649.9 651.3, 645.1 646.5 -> 1.00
